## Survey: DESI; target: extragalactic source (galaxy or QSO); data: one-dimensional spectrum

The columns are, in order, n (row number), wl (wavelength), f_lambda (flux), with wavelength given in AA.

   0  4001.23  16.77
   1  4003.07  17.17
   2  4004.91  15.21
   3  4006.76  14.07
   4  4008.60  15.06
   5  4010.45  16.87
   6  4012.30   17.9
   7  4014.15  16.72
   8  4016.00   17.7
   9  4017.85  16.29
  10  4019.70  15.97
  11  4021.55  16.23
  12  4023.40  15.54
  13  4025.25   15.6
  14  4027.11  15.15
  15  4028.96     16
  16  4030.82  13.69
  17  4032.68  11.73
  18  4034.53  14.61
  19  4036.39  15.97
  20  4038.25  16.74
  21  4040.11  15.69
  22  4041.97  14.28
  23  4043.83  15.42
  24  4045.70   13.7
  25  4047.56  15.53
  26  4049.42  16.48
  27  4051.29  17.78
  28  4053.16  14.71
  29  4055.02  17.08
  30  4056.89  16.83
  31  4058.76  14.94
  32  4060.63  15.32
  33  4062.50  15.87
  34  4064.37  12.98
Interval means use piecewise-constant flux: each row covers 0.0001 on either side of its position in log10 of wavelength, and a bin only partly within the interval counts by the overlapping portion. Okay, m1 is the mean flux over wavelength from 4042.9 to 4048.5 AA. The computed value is 14.9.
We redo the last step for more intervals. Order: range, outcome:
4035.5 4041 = 16.1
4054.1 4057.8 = 16.9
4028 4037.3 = 14.4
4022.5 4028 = 15.4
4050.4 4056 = 16.5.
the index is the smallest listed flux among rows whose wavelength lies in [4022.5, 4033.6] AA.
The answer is 11.73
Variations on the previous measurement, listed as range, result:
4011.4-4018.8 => 16.29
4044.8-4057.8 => 13.7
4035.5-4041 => 15.69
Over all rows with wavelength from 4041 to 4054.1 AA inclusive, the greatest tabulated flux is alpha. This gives 17.78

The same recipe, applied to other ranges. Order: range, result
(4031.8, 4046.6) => 16.74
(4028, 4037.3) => 16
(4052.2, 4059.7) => 17.08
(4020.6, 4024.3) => 16.23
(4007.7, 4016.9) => 17.9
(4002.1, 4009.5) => 17.17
